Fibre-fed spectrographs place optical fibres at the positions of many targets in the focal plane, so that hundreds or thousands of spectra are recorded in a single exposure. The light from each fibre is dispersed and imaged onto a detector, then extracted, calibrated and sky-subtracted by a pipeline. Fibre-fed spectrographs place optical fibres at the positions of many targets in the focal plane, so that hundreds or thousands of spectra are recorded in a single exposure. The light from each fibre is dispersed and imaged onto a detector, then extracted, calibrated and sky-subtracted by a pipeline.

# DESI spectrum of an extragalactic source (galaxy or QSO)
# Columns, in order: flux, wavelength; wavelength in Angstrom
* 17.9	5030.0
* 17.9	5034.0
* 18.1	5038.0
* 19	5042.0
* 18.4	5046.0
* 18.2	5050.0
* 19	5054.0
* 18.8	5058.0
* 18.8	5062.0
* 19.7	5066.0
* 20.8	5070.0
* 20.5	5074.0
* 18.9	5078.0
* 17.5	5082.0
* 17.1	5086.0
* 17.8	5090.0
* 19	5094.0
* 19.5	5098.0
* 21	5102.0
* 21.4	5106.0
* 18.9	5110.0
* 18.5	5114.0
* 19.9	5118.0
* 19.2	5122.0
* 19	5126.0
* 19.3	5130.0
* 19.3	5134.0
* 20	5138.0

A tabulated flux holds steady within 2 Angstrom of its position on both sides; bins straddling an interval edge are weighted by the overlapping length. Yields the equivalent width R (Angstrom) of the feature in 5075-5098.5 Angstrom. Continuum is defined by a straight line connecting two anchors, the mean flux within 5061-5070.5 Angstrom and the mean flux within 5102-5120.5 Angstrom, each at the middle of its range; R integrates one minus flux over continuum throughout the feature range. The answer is 1.7 Angstrom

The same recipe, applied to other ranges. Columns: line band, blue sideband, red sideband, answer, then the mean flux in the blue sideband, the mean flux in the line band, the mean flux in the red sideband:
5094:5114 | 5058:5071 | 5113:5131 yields -0.6 Angstrom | 19.5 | 19.9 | 19.2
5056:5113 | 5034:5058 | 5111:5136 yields -1.2 Angstrom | 18.5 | 19.3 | 19.2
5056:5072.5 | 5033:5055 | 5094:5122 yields -0.6 Angstrom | 18.4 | 19.6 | 19.8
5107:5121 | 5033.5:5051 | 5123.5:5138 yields -0.1 Angstrom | 18.4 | 19.3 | 19.3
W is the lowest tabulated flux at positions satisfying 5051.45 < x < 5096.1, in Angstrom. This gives 17.1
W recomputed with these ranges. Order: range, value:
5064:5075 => 19.7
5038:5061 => 18.1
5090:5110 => 17.8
